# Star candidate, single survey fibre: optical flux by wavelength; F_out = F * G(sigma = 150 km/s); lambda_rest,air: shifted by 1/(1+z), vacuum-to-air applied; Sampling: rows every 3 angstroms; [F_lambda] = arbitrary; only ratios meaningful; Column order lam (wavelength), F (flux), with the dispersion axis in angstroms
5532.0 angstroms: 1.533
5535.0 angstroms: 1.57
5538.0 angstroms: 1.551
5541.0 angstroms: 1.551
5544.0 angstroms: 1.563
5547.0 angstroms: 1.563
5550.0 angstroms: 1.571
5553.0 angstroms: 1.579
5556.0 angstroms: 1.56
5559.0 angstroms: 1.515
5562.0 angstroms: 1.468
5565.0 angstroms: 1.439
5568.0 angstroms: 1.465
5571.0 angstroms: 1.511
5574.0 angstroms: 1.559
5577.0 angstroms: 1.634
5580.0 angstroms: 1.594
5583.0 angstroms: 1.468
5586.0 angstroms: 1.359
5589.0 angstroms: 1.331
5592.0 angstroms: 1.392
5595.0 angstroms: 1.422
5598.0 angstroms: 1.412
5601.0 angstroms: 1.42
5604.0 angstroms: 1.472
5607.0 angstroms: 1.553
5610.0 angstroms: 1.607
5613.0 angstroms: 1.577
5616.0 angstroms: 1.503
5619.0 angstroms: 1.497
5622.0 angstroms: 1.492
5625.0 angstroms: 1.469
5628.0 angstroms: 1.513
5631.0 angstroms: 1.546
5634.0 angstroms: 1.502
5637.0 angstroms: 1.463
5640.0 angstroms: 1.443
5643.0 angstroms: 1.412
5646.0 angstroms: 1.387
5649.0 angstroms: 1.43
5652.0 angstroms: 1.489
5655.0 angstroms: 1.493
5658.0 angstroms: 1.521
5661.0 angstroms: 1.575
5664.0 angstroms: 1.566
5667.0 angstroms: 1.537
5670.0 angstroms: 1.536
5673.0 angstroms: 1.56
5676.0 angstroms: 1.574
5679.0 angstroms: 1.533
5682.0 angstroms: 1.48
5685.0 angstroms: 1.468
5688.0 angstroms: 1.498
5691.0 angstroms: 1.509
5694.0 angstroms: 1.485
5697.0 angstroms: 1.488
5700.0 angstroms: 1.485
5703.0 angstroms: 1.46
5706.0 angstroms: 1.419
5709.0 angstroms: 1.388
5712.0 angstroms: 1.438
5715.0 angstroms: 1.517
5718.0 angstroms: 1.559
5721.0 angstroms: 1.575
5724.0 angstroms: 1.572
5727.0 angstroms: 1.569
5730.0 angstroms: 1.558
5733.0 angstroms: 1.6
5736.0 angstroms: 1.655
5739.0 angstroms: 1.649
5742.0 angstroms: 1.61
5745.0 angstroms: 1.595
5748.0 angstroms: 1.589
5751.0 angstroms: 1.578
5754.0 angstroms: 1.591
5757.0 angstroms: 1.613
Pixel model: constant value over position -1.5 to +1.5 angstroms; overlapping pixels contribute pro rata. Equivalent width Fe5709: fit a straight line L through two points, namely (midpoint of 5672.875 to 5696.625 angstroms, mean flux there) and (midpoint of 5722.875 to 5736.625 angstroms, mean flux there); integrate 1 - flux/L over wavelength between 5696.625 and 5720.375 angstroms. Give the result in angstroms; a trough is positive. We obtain 1.20 angstroms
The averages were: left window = 1.51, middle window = 1.47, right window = 1.59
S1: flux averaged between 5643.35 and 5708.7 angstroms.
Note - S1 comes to 1.5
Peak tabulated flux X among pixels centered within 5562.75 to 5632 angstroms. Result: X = 1.634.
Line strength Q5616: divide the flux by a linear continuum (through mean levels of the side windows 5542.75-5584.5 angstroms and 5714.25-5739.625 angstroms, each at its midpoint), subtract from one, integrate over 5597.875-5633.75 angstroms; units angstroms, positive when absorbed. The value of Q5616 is 1.0 angstroms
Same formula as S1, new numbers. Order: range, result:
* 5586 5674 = 1.48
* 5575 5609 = 1.46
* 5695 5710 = 1.45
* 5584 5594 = 1.37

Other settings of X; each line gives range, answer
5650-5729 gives 1.575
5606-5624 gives 1.607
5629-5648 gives 1.546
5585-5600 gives 1.422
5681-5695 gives 1.509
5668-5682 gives 1.574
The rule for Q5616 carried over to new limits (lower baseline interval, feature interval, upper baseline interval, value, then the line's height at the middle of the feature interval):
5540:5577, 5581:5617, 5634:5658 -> 0.83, 1.5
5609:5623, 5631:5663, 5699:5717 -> 0.64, 1.51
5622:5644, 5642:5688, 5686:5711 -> -0.98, 1.47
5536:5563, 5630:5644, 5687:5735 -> 0.50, 1.53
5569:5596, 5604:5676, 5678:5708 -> -1.48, 1.48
